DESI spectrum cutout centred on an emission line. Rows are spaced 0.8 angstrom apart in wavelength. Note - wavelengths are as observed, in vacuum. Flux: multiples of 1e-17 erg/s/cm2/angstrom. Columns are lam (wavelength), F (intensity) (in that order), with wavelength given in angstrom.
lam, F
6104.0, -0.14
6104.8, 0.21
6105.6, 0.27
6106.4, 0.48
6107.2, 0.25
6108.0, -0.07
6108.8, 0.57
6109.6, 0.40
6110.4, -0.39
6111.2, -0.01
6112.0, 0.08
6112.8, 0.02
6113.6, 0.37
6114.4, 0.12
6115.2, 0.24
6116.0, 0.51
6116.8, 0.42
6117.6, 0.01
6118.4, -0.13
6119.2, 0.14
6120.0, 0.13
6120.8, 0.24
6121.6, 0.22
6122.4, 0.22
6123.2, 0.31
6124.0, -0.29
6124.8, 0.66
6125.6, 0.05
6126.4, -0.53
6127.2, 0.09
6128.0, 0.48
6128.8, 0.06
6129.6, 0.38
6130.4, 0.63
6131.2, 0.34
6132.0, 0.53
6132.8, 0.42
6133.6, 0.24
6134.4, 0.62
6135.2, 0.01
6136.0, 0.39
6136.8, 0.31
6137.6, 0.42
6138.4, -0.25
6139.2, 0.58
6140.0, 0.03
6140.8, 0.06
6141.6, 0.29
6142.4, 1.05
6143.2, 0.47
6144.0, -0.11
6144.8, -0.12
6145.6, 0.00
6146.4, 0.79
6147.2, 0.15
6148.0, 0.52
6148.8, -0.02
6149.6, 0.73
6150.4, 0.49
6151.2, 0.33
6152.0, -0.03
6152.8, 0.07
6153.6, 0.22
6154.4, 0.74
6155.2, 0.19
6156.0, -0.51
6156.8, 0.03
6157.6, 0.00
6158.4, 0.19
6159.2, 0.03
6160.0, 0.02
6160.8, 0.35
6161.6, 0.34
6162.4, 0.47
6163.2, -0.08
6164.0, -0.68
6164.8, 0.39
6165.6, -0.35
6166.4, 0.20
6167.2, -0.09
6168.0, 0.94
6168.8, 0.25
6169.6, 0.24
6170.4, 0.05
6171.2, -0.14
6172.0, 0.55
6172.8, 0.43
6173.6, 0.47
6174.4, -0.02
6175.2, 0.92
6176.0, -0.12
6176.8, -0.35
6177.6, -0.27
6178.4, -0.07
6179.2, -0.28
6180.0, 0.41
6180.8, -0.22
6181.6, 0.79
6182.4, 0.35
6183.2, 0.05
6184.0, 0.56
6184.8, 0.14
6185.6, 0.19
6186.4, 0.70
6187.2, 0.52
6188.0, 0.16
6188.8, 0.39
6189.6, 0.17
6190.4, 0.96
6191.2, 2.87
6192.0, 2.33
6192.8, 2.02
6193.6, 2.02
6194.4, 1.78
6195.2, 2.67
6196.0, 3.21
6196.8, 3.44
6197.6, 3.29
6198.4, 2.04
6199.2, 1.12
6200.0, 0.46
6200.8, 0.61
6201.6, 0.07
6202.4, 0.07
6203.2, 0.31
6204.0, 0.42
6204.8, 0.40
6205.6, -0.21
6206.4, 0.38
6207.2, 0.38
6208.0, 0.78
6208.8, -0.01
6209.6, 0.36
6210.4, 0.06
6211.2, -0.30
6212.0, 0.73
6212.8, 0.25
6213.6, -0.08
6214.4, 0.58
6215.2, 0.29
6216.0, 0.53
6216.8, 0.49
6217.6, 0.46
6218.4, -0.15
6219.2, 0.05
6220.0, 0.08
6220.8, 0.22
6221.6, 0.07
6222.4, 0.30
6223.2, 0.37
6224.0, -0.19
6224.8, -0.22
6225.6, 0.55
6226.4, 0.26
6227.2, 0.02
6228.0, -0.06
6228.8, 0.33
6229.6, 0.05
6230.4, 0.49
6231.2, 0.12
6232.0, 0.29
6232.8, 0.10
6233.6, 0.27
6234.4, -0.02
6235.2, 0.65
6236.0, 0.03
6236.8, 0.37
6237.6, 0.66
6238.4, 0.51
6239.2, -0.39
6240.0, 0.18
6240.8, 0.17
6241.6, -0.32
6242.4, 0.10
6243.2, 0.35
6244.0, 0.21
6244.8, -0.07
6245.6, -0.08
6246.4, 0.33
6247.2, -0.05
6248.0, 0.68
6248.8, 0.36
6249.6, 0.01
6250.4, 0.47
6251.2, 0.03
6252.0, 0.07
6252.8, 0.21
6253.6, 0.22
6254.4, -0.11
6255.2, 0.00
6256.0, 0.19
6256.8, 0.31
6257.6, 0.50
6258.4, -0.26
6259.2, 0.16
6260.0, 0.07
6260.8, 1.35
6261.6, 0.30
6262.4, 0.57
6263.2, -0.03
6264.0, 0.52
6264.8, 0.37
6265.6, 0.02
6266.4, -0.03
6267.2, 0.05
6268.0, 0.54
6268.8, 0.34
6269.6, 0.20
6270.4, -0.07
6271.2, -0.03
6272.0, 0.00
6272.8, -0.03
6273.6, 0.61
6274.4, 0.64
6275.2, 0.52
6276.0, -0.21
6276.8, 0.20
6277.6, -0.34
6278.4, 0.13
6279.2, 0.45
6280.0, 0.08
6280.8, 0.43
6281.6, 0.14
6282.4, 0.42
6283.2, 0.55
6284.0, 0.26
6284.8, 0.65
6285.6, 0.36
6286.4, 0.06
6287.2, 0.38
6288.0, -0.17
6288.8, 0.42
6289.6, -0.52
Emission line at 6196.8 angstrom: [O II] 3727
